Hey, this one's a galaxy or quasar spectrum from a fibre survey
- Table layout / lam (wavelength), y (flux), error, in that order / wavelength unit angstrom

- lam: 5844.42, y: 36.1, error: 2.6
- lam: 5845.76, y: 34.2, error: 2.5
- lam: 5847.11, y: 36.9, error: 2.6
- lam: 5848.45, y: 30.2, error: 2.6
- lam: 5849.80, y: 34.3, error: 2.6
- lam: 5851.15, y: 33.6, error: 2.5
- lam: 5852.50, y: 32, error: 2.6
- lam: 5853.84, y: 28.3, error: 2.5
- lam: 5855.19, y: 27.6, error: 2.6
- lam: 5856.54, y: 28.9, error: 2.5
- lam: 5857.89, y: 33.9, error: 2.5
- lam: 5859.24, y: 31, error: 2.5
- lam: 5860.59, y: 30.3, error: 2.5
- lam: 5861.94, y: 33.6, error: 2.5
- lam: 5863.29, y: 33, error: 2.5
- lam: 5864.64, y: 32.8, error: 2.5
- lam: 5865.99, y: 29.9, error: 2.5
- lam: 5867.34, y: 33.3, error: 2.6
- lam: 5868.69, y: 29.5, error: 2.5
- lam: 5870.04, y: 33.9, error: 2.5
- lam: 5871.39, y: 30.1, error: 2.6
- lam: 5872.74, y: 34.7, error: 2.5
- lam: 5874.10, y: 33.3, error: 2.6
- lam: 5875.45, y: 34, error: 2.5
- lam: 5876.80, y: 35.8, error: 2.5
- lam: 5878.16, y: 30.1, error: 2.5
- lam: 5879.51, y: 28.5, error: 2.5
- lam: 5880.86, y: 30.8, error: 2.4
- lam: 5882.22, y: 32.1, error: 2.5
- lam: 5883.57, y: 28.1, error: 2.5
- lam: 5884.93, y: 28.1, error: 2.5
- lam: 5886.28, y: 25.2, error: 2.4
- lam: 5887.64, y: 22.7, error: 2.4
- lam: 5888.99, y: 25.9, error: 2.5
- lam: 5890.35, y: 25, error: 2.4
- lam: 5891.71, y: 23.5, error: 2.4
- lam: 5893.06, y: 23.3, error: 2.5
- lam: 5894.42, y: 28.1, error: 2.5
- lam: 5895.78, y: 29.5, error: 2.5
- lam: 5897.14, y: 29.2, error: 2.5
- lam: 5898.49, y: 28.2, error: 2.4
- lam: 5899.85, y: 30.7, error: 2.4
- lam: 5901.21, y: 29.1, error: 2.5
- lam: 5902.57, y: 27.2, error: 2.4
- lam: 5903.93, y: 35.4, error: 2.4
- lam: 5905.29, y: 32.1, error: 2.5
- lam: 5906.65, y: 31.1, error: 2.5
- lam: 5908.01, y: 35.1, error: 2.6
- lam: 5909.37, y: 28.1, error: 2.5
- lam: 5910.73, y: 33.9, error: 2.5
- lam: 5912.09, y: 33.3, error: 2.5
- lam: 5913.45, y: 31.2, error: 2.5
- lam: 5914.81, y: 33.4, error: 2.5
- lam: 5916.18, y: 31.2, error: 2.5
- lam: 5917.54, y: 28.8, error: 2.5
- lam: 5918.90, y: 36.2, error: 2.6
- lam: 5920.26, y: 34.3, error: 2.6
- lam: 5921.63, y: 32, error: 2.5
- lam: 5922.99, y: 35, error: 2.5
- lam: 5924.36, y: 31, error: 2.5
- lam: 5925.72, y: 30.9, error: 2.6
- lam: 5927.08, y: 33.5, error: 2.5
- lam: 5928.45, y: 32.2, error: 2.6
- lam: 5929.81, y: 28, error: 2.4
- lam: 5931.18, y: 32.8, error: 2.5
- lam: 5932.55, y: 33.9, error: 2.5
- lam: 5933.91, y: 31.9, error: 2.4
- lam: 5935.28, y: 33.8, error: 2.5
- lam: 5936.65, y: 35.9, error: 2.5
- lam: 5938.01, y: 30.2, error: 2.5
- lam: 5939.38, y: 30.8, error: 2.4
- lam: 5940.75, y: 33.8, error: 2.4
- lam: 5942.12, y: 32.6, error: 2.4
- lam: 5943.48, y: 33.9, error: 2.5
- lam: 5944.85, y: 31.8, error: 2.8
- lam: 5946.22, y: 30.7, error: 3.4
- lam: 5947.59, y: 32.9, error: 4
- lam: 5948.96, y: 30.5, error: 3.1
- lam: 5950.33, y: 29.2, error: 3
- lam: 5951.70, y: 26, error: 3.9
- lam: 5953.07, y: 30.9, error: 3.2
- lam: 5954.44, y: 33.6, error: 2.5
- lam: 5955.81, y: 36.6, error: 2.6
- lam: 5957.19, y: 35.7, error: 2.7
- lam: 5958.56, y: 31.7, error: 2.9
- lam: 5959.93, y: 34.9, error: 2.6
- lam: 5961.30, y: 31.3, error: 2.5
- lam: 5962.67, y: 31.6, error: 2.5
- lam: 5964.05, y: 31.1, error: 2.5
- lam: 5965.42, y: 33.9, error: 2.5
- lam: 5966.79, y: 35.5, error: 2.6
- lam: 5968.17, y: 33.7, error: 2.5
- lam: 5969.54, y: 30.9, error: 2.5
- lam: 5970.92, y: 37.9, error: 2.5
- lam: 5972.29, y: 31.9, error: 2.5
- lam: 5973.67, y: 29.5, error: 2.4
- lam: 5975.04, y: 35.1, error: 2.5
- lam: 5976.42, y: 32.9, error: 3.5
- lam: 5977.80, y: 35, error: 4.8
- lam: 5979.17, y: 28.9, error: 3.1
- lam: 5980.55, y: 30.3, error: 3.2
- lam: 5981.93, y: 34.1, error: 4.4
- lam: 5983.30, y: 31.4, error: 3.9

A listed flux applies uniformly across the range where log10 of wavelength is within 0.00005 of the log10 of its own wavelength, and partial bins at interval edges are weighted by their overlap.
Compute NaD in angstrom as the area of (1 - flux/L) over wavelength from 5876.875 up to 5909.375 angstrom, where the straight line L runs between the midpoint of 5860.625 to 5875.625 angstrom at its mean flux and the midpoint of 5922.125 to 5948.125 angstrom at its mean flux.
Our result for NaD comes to 3.6 angstrom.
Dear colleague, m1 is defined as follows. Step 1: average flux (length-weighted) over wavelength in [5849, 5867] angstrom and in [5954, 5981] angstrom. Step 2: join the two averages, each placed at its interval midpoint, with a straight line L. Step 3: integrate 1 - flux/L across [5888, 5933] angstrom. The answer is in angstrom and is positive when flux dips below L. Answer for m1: 2.30 angstrom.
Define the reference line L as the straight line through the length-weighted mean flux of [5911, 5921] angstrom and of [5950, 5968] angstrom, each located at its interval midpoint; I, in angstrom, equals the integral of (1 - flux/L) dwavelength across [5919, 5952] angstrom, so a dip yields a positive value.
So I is 0.5 angstrom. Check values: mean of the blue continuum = 32.7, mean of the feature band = 32.1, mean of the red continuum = 32.6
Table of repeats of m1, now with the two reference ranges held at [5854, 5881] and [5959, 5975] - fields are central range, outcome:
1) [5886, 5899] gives 2.43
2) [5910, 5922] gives -0.13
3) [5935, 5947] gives 0.03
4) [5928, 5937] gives 0.01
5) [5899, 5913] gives 0.29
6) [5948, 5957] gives 0.38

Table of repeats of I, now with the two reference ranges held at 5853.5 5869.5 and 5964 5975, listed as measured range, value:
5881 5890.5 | 1.4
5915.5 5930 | 0.0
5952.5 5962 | -0.1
